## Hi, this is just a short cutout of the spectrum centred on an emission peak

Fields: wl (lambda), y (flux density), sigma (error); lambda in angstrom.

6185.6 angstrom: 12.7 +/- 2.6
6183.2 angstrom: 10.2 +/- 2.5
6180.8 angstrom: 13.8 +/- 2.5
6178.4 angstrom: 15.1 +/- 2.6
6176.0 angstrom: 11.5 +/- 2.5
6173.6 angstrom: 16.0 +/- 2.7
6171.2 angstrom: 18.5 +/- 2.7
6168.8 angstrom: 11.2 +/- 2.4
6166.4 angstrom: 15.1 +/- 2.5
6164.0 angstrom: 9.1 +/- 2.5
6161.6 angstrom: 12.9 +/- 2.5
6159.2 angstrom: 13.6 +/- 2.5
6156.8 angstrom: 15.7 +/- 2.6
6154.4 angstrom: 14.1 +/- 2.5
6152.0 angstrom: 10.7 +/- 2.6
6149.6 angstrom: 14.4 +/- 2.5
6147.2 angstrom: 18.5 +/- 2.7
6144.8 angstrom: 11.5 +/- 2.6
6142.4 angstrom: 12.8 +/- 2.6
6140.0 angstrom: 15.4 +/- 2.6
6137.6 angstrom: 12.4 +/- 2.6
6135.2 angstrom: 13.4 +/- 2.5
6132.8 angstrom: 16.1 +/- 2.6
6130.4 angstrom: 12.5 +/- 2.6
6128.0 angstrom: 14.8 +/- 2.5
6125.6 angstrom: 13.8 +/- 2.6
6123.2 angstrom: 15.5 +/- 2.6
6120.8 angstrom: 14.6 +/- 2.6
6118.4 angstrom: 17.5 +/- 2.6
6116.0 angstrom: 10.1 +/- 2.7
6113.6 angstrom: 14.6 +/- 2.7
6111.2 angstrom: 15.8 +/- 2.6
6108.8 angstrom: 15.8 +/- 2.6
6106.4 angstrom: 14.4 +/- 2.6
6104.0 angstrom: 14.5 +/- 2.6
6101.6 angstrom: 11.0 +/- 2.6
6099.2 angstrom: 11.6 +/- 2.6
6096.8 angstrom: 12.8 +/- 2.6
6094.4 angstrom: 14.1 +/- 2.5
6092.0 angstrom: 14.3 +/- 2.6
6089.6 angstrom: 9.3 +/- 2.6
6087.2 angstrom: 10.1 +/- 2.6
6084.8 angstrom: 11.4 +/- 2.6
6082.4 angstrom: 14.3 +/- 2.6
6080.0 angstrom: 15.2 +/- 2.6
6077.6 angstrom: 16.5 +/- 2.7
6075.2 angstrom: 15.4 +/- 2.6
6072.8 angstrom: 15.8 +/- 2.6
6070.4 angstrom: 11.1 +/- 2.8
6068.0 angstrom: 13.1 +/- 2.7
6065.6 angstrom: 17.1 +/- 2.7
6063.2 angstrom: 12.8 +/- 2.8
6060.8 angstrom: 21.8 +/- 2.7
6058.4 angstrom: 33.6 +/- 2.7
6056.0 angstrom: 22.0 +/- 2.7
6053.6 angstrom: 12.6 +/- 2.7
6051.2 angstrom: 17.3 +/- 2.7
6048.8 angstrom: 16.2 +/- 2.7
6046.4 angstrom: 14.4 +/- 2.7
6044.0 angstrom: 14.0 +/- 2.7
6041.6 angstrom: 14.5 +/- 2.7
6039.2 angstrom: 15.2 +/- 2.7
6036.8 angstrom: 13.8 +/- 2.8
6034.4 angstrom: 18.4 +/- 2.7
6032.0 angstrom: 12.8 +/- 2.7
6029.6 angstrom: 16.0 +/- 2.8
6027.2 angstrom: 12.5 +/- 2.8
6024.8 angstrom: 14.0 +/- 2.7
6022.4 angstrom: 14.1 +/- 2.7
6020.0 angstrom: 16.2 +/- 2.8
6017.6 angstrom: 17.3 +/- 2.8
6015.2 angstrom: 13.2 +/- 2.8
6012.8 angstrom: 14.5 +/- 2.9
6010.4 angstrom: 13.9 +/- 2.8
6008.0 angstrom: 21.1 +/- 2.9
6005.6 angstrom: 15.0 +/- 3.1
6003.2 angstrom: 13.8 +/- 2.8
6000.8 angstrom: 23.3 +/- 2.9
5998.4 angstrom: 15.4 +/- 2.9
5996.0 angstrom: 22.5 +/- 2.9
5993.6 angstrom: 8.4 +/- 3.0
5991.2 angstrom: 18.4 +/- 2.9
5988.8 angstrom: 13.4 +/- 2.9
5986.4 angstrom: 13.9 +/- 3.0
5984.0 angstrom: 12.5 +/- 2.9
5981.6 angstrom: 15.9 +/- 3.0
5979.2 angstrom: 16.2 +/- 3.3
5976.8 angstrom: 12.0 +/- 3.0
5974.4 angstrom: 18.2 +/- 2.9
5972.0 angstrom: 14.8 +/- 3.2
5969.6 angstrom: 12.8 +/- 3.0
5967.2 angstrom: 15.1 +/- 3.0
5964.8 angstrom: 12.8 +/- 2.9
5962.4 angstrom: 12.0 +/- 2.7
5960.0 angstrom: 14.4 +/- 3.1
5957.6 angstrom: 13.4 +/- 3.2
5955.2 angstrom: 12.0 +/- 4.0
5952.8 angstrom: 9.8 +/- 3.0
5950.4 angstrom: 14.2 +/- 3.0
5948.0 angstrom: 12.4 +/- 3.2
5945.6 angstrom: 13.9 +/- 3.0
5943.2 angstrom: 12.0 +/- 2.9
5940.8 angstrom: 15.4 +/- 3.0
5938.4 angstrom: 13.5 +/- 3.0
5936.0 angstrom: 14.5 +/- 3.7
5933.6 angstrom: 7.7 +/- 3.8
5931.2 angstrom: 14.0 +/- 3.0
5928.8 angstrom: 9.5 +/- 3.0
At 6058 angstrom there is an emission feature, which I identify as [O III] 5007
